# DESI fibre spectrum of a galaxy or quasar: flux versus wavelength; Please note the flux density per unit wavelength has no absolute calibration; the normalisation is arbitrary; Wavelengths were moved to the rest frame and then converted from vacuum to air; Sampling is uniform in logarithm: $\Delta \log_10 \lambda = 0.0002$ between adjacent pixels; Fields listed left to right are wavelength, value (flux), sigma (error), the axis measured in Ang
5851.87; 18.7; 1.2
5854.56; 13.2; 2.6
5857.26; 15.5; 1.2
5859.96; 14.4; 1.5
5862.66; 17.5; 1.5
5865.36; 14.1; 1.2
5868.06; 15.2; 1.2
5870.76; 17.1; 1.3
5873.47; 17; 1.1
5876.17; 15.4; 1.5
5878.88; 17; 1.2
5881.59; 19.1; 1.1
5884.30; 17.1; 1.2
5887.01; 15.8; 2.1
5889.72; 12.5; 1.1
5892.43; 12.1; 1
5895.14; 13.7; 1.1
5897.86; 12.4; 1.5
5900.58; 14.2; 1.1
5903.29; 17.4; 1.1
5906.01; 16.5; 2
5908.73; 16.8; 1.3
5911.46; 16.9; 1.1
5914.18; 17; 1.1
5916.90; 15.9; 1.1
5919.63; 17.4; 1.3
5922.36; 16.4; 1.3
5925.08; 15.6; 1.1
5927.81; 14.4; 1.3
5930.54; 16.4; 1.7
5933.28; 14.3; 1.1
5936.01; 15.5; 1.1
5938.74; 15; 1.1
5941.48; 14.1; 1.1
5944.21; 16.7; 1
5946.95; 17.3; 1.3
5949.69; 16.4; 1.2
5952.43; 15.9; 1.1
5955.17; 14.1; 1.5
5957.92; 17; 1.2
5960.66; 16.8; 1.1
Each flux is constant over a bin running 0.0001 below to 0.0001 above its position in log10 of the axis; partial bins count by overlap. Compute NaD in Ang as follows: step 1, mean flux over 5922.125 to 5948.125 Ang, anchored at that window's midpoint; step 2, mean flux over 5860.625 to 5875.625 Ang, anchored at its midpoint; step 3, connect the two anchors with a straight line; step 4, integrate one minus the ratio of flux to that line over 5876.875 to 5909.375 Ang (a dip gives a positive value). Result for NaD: 1.0 Ang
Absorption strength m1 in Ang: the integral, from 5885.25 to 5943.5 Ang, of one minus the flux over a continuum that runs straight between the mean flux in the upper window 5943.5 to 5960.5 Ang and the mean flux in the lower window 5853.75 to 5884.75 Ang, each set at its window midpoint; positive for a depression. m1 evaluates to 3.2 Ang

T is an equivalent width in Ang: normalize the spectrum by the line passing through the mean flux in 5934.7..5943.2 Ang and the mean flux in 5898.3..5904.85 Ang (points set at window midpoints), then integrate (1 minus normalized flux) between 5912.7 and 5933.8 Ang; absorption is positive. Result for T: -1.2 Ang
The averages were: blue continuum 15.4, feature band 16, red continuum 15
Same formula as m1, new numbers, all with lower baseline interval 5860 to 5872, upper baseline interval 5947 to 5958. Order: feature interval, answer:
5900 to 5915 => -0.7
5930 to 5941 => 0.5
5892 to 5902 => 1.6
